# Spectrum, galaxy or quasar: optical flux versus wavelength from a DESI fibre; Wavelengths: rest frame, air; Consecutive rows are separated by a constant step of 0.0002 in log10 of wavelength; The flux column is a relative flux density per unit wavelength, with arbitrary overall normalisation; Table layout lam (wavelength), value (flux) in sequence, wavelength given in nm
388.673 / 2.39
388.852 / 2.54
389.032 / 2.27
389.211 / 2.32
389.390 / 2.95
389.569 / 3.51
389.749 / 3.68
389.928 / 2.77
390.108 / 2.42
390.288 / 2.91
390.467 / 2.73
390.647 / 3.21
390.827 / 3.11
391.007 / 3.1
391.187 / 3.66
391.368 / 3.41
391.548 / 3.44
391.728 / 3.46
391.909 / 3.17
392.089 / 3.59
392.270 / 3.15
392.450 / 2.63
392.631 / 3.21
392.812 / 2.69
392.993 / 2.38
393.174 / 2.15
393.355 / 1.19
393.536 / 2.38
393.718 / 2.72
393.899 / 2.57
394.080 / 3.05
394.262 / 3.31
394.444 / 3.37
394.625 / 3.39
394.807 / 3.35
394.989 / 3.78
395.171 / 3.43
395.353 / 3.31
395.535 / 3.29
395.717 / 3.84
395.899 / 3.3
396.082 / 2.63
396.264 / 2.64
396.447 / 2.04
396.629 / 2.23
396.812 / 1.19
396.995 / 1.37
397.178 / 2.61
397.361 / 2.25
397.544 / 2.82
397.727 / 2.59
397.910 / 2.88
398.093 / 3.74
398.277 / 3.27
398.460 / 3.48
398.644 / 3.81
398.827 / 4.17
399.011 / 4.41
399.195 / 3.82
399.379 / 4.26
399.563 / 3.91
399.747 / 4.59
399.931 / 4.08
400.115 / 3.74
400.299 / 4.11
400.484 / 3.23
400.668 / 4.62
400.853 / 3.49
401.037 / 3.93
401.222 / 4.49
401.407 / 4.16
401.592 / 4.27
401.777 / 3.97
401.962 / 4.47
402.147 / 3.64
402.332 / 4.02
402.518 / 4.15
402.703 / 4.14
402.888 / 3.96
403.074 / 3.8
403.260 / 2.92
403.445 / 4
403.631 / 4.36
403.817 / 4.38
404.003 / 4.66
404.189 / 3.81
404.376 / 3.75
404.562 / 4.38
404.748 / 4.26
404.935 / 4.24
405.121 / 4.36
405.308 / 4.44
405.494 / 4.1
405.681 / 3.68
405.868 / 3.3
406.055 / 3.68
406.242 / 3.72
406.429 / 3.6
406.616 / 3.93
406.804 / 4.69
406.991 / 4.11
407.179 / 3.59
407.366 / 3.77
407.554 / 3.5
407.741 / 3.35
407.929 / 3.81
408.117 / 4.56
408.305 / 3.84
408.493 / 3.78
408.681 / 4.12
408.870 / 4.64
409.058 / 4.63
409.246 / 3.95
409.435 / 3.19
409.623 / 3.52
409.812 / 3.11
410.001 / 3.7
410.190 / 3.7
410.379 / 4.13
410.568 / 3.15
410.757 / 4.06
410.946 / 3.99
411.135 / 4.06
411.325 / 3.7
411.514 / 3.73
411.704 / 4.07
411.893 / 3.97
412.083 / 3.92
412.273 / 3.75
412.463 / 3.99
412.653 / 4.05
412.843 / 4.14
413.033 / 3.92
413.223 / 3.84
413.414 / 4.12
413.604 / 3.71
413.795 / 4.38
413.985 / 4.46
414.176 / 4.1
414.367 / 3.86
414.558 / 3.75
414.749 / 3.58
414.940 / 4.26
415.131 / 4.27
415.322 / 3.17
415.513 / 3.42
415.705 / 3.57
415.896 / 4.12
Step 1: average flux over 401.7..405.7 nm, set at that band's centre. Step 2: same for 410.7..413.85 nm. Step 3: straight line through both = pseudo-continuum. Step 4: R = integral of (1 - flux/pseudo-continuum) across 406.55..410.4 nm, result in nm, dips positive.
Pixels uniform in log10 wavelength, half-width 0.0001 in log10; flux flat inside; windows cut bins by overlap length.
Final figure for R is 0.12 nm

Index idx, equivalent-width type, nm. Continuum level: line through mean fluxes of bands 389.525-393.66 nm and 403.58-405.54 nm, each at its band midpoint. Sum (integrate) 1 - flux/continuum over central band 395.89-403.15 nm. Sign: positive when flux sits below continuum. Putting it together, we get 0.50 nm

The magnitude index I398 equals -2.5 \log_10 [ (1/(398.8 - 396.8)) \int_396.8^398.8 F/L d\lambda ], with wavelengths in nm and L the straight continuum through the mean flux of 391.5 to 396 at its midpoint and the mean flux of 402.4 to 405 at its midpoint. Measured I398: 0.218 mag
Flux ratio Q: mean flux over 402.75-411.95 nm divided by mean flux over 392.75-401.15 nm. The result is 1.24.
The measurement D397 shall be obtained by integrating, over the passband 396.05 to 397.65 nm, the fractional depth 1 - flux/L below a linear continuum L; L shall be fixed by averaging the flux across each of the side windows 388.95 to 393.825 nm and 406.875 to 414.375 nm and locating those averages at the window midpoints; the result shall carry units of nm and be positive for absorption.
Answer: 0.501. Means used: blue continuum 2.9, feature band 2.19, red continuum 3.9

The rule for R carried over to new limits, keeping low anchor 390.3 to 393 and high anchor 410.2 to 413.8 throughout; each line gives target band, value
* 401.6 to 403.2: -0.206 nm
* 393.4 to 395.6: 0.092 nm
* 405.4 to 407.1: -0.077 nm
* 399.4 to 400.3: -0.167 nm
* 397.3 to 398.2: 0.132 nm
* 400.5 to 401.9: -0.233 nm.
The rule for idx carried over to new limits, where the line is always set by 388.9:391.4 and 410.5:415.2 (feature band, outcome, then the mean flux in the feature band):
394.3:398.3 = 0.45 nm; 2.88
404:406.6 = -0.24 nm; 3.97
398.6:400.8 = -0.43 nm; 4.06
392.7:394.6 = 0.32 nm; 2.62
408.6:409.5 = -0.08 nm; 4.13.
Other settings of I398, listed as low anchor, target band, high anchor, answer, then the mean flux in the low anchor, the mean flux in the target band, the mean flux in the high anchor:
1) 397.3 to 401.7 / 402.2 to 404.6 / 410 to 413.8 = -0.06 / 3.77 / 4.01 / 3.9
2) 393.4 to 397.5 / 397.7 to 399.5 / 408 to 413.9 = -0.21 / 2.8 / 3.69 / 3.92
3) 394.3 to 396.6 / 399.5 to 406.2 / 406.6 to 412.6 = -0.14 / 3.17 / 4.03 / 3.88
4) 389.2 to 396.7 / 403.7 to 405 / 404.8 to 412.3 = -0.16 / 3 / 4.21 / 3.88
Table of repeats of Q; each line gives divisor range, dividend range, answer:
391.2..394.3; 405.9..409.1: 1.37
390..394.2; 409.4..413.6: 1.32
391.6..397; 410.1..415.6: 1.37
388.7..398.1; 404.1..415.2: 1.37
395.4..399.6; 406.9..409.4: 1.29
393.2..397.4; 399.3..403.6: 1.46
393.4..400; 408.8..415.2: 1.25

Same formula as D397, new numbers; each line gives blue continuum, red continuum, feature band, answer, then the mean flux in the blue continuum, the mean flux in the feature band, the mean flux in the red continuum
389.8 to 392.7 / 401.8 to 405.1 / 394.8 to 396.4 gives 0.10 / 3.13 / 3.25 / 4.06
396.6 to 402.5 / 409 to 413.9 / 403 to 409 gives -0.40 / 3.57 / 3.98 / 3.86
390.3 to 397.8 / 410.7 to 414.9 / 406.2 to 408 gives -0.09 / 2.87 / 3.81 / 3.96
